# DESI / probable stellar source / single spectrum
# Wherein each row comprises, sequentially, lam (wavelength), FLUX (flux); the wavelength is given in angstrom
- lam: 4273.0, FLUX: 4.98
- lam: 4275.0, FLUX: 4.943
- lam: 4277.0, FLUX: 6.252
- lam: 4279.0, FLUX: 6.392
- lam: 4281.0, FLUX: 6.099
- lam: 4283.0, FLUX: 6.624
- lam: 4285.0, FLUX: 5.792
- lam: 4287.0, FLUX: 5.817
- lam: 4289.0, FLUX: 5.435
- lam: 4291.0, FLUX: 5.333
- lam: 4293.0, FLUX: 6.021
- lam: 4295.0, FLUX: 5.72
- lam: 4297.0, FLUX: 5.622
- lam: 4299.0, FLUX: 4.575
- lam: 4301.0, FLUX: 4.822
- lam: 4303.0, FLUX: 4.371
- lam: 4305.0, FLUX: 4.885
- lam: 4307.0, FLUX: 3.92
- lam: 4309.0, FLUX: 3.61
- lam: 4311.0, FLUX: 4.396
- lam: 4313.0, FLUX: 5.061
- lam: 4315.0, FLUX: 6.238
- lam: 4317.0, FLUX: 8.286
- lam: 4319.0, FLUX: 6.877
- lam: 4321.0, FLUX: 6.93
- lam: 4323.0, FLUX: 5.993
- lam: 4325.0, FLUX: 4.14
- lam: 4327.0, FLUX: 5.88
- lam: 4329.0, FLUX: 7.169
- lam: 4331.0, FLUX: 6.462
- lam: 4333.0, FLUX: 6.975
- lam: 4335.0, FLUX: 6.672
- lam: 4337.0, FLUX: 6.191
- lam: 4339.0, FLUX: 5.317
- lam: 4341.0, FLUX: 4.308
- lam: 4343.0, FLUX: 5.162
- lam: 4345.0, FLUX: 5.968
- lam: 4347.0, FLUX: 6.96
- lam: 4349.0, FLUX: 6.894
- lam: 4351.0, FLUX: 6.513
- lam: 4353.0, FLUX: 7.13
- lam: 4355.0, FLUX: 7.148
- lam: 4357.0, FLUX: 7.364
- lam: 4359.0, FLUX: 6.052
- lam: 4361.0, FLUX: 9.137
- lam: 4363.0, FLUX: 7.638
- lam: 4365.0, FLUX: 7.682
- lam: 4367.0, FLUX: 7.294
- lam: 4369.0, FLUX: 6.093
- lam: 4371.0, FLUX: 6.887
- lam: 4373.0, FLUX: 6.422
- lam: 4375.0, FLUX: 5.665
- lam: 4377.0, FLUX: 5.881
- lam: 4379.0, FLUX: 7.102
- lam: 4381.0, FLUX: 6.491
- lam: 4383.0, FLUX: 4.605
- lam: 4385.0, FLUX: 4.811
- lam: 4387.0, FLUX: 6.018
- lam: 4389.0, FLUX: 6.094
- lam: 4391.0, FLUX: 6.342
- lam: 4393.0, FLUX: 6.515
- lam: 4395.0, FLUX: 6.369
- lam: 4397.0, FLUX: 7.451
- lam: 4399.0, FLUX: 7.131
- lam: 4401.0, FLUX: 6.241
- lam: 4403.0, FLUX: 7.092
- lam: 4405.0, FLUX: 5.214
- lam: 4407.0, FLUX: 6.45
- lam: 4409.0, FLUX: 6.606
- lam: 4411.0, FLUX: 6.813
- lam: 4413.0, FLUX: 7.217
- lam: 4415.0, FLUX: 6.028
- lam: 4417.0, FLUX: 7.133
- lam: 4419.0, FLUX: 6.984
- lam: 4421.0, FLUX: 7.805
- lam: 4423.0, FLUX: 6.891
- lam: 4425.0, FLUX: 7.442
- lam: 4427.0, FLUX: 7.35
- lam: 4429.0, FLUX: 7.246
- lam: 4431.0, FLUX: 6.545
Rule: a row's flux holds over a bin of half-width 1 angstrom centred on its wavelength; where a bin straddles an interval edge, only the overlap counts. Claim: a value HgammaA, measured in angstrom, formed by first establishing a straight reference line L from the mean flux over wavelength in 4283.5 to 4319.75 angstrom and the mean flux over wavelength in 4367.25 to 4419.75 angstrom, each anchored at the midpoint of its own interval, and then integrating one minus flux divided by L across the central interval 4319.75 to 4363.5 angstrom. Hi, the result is -4.65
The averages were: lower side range 5.38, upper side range 6.38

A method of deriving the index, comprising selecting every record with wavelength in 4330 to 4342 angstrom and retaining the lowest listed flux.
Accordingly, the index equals 4.308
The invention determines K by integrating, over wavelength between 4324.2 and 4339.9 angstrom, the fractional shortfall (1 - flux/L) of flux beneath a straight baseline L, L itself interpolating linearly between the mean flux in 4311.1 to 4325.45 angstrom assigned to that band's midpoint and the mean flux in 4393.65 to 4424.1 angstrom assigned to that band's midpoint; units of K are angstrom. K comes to 0.4 angstrom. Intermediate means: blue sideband 6.18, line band 6.13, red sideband 6.76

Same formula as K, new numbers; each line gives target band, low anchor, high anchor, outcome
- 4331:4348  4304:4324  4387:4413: -0.25 angstrom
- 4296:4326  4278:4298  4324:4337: 3.73 angstrom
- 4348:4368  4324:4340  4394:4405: -2.99 angstrom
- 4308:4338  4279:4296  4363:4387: 0.02 angstrom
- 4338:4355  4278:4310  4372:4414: -0.72 angstrom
